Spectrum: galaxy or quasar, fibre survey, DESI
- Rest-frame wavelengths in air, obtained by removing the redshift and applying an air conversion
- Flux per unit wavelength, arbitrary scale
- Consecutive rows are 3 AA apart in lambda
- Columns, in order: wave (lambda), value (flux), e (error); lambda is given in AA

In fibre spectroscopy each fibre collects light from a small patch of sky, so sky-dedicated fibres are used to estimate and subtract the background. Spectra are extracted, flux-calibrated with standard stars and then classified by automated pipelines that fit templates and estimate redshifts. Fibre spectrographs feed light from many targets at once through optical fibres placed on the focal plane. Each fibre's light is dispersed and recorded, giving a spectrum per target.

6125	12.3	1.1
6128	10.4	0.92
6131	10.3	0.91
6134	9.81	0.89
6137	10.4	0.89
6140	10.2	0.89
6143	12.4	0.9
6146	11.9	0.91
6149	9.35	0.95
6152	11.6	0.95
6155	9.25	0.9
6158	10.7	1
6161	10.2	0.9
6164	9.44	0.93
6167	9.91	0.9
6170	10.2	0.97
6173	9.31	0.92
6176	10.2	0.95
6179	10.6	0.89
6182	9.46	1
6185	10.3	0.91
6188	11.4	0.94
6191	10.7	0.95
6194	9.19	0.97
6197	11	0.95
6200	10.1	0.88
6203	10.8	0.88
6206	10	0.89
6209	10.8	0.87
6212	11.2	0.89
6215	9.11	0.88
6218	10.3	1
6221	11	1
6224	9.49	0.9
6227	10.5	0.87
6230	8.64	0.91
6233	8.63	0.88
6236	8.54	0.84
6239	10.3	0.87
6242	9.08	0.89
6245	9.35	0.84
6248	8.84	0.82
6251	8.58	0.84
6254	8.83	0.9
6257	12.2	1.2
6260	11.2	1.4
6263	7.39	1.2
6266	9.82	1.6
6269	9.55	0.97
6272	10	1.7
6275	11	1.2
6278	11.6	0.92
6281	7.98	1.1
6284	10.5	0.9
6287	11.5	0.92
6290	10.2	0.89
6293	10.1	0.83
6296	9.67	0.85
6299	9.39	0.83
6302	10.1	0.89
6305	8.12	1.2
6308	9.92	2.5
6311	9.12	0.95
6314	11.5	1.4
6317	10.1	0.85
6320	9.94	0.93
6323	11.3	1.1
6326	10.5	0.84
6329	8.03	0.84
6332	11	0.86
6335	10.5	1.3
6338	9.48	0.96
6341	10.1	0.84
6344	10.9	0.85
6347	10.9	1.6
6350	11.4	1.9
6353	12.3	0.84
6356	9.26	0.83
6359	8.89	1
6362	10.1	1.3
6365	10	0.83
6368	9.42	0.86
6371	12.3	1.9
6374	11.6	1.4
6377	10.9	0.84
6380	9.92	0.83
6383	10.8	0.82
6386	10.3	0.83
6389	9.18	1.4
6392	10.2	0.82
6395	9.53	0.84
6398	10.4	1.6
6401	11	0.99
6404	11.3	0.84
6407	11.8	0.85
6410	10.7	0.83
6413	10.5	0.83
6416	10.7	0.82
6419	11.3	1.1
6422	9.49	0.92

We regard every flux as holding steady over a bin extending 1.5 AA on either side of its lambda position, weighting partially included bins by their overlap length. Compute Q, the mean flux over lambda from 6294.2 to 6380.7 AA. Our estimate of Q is 10.2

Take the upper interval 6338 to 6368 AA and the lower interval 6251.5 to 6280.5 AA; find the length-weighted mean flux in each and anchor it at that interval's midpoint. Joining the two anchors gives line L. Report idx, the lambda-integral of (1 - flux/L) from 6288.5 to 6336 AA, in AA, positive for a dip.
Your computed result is 1.09 AA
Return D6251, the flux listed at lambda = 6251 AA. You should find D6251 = 8.58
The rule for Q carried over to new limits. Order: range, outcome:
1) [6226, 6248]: 9.23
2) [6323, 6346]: 10.2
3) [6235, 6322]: 9.82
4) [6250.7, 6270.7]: 9.72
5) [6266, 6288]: 10.2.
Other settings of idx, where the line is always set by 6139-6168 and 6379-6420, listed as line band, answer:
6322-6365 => 0.9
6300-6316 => 1.2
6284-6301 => 0.5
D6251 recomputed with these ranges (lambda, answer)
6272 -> 10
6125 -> 12.3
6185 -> 10.3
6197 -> 11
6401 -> 11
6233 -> 8.63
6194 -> 9.19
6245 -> 9.35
